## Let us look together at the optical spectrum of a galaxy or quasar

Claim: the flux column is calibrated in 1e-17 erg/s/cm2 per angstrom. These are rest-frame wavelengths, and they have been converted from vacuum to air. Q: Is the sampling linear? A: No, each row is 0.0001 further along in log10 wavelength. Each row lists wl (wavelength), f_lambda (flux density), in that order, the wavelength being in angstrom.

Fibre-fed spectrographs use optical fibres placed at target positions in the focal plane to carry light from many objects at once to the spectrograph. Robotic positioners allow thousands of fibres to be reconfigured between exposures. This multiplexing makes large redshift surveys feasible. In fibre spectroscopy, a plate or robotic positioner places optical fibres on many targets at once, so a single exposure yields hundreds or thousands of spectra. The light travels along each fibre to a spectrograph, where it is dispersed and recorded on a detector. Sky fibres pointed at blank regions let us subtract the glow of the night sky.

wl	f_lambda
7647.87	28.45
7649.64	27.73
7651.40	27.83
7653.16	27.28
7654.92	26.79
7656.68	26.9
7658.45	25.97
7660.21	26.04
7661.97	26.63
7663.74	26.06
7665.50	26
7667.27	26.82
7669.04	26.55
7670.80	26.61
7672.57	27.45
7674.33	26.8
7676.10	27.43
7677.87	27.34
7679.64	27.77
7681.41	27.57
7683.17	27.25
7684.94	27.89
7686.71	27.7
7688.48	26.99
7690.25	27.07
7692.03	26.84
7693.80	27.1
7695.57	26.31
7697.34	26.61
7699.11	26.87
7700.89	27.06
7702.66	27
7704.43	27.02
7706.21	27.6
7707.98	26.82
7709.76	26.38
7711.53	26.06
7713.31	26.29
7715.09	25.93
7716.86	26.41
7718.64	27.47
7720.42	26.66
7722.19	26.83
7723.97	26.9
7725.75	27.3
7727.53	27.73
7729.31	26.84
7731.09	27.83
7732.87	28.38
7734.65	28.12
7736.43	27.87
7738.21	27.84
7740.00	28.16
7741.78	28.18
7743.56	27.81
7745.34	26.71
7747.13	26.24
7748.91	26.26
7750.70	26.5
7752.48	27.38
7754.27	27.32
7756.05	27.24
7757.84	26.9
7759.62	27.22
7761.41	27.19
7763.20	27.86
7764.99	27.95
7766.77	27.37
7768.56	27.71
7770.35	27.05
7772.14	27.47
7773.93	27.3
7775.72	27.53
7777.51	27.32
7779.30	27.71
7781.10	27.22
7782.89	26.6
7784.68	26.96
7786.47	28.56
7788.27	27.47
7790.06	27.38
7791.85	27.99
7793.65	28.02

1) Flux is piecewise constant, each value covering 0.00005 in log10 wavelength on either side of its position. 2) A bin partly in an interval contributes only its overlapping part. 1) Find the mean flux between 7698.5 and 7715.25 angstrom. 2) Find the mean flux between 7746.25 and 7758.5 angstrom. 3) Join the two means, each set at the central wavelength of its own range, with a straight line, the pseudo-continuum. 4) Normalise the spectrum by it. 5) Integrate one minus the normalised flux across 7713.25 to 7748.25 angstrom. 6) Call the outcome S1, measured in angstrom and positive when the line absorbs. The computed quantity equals -0.7 angstrom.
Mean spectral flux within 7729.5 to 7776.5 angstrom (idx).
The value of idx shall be 27.4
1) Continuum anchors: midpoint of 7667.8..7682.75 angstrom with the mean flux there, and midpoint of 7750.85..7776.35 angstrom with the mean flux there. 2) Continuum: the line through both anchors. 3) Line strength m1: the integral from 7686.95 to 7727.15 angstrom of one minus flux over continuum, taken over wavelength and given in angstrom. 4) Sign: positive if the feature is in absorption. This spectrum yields 0.6 angstrom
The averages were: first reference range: 27.2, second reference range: 27.4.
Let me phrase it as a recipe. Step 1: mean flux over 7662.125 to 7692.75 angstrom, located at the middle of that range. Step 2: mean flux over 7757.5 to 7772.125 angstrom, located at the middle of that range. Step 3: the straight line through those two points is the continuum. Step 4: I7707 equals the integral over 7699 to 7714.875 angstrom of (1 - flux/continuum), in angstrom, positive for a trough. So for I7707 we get 0.3 angstrom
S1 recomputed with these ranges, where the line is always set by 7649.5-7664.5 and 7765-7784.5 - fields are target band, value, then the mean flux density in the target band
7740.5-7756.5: 0.1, 27.1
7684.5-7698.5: 0.0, 27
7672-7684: -0.2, 27.4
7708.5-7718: 0.3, 26.3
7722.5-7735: -0.2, 27.5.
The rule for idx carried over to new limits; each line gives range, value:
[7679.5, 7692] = 27.4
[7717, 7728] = 27.1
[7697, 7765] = 27.1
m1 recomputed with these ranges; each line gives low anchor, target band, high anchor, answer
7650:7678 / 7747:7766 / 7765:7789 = 0.1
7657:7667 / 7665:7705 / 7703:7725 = -0.9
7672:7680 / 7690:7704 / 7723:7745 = 0.3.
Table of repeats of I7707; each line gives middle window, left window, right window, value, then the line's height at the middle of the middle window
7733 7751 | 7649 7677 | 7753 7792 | -0.1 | 27.2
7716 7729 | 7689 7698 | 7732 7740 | 0.3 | 27.6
